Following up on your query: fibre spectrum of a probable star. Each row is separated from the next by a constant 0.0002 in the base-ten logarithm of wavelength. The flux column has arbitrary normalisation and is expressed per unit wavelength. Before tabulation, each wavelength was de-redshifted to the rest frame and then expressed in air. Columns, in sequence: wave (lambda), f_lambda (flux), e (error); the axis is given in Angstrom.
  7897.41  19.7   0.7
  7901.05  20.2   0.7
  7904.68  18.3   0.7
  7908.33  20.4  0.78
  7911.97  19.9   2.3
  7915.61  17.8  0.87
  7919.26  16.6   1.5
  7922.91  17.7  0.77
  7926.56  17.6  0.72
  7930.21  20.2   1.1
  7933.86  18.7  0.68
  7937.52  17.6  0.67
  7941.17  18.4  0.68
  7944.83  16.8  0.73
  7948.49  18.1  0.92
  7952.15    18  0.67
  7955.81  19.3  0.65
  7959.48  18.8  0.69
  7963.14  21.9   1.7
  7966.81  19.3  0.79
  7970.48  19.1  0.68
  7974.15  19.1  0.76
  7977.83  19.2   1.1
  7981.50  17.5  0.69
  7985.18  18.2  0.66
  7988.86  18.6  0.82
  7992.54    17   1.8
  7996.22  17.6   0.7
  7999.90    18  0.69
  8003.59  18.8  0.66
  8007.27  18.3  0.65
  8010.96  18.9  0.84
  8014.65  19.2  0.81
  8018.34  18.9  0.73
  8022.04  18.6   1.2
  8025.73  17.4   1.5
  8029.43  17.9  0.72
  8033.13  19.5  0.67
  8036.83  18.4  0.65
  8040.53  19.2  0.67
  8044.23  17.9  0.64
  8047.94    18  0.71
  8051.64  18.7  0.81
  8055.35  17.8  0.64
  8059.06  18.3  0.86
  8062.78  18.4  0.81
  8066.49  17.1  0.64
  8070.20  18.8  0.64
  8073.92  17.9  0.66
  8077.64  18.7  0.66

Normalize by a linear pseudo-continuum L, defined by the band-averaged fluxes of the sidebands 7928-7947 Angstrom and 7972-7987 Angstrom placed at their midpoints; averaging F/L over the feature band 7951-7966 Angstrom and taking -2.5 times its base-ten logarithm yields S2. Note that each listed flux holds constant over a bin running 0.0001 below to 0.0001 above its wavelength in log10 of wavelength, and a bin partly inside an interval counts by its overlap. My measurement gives -0.07 mag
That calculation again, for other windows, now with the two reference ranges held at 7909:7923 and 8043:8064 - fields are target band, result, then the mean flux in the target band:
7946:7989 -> -0.040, 18.9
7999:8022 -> -0.030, 18.7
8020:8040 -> -0.014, 18.4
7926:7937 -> -0.035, 18.8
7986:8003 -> 0.019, 17.9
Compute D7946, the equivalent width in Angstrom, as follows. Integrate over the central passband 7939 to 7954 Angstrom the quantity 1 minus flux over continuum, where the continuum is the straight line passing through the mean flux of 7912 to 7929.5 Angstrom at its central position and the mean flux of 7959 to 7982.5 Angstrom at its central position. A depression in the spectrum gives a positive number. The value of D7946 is 0.65 Angstrom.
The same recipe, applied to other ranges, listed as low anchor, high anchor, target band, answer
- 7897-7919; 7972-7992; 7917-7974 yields 0.7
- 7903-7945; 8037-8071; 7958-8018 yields -1.3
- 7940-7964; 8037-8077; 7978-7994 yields 0.5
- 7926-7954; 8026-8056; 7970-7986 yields -0.3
